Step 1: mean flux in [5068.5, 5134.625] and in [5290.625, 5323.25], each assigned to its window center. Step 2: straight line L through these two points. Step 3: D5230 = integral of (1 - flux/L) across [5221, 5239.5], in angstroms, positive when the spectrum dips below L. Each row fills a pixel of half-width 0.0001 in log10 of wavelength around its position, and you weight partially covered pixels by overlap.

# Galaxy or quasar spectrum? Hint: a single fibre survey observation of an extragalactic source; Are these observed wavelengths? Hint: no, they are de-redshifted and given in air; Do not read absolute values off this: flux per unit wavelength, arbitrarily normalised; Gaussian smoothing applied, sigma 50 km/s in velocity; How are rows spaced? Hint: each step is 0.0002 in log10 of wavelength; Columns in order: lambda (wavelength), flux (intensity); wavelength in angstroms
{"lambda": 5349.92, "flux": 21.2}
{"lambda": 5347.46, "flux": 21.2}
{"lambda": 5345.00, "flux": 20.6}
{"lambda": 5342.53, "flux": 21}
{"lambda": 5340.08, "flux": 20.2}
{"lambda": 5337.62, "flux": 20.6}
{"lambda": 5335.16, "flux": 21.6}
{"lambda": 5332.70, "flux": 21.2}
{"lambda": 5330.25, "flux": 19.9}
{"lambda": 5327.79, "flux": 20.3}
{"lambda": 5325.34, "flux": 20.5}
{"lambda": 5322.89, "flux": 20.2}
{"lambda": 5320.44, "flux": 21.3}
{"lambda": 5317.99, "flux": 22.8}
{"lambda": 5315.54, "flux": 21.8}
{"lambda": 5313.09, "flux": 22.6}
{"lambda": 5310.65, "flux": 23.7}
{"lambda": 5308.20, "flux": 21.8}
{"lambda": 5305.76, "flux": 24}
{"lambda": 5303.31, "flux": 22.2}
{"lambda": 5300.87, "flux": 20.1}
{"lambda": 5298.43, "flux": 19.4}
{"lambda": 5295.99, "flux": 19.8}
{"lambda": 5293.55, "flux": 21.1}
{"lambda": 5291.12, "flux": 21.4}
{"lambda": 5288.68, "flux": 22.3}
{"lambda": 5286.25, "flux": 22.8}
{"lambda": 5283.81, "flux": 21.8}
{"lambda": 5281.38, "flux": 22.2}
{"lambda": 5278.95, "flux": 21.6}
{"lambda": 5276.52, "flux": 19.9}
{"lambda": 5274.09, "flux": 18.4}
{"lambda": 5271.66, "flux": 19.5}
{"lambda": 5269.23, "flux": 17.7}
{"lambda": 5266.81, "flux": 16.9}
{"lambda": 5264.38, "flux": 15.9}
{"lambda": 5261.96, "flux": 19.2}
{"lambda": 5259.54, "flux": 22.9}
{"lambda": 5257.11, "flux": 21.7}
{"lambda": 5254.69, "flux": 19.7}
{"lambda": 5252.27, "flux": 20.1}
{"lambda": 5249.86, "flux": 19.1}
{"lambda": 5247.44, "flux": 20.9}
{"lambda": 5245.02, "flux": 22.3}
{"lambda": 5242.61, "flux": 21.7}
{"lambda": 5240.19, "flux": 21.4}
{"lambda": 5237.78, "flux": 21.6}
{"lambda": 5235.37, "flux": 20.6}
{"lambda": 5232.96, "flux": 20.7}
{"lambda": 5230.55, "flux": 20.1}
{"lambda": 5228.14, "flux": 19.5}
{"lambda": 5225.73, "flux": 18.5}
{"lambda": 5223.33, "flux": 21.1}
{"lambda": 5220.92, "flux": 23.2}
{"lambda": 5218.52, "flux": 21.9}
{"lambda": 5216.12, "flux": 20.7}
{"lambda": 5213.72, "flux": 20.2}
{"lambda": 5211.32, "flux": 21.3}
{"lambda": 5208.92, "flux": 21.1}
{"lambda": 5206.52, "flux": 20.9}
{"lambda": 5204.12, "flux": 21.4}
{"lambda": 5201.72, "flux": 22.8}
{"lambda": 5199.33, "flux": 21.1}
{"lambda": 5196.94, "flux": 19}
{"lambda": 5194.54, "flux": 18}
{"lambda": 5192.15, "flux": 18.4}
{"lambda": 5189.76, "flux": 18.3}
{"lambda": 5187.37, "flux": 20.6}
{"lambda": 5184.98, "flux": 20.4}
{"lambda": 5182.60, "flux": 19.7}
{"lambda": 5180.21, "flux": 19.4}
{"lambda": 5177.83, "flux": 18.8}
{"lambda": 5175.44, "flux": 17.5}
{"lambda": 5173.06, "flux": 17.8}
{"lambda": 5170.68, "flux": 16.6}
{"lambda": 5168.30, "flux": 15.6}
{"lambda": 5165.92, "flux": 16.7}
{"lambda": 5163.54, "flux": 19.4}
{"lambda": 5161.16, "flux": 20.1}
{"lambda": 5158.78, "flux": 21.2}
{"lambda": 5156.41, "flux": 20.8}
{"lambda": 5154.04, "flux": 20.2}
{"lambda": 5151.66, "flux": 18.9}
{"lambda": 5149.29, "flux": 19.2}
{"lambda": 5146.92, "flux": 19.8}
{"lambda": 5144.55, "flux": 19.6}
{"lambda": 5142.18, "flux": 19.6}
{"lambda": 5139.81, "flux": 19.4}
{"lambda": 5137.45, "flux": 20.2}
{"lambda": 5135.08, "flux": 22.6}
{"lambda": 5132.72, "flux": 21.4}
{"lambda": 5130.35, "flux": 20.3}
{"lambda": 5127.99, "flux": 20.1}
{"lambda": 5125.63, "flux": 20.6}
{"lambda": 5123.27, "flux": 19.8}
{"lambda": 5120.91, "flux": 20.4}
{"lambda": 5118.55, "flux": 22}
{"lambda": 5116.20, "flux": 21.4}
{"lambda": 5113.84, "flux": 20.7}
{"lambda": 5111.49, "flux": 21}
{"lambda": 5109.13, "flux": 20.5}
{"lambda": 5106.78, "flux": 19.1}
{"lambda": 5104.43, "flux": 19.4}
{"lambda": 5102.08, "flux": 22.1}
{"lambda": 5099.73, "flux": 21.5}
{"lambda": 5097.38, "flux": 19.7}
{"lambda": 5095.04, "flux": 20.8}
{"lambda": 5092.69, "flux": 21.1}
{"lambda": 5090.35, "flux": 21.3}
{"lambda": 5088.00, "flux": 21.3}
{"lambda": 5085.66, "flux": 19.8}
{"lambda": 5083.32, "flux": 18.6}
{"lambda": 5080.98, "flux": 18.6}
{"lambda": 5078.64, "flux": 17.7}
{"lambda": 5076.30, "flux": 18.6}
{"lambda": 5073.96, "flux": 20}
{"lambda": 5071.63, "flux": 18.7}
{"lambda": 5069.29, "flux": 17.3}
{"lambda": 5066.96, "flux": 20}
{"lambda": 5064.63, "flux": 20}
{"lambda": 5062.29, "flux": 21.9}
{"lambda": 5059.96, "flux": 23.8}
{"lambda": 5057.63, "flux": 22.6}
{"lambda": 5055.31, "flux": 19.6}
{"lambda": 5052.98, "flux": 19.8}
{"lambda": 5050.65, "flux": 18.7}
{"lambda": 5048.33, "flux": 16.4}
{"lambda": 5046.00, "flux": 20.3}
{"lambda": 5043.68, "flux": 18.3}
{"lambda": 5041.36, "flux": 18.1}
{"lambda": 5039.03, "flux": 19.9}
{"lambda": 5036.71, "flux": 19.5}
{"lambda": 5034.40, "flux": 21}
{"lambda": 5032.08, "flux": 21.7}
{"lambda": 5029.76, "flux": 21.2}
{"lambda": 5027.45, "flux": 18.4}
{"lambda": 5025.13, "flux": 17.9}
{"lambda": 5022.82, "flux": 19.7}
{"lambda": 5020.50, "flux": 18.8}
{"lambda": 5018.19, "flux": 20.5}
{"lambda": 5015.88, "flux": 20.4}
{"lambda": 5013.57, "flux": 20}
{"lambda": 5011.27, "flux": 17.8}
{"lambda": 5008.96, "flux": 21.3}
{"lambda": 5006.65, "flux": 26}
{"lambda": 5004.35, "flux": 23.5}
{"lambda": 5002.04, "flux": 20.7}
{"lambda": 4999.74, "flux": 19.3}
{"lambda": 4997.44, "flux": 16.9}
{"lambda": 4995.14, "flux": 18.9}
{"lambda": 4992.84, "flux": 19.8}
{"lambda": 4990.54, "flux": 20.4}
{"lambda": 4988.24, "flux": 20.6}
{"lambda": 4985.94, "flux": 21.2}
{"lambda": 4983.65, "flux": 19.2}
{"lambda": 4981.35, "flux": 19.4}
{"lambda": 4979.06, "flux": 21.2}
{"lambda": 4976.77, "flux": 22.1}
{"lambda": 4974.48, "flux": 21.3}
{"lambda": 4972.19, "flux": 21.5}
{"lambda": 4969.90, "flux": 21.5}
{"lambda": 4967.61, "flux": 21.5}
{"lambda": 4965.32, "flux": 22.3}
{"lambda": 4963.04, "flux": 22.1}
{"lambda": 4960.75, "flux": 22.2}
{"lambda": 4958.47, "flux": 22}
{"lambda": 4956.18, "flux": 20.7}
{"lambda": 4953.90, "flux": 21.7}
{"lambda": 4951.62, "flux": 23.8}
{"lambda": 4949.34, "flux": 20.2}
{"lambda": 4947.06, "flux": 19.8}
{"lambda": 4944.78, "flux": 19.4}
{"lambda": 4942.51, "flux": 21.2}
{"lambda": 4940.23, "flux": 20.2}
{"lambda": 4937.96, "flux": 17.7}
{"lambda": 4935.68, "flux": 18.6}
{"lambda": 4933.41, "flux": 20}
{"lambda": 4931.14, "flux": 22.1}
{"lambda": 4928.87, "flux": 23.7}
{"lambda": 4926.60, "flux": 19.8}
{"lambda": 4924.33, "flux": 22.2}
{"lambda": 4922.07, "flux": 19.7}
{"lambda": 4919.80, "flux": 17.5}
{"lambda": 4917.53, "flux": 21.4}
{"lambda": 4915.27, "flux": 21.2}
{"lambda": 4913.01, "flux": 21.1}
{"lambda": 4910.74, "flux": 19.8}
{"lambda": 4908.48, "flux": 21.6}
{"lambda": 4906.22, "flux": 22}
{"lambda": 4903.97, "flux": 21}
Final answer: 0.5 angstroms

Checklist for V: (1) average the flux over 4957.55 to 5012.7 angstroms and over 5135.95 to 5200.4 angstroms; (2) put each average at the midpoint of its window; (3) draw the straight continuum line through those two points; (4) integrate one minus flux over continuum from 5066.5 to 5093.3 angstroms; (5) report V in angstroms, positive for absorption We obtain 0.8 angstroms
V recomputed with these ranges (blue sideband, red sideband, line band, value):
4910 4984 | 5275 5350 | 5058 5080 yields 1.2 angstroms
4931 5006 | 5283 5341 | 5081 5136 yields 1.0 angstroms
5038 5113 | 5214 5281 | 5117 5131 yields -0.4 angstroms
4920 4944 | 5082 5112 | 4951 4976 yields -1.8 angstroms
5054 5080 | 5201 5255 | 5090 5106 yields -0.5 angstroms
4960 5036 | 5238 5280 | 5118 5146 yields -0.3 angstroms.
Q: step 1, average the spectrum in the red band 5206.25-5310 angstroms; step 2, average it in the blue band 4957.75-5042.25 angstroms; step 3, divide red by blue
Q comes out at 1.01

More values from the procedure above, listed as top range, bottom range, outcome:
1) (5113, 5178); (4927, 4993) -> 0.94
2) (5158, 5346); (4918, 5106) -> 1.00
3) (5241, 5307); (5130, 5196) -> 1.07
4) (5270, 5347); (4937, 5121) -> 1.04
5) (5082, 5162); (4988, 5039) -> 1.01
